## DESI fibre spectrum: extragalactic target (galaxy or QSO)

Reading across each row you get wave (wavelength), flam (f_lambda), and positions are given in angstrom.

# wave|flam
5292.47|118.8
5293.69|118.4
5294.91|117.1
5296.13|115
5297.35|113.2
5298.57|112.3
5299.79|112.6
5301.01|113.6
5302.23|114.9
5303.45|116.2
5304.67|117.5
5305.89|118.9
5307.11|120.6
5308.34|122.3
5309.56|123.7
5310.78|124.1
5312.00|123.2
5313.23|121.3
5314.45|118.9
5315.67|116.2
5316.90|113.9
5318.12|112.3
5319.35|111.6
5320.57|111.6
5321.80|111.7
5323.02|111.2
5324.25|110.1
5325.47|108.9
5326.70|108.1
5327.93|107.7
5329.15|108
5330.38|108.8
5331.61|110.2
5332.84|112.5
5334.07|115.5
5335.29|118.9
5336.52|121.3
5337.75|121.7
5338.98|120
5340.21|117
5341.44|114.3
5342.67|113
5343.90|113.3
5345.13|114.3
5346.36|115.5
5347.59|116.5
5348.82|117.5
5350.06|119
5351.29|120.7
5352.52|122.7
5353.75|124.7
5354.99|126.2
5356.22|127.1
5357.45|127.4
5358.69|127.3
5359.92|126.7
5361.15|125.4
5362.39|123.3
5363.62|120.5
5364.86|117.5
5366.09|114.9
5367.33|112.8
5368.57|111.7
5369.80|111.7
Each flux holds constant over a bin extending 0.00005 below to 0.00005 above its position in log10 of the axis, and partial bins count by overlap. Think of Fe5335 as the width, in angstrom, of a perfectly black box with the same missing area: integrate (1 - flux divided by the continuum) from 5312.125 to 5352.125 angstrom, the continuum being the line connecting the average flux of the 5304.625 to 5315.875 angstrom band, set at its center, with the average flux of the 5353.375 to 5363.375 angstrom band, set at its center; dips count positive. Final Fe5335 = 2.8 angstrom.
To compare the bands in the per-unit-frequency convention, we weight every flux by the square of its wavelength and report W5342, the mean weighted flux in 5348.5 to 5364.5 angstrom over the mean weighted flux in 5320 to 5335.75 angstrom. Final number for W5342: 1.13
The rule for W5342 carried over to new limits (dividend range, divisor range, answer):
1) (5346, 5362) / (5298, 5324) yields 1.07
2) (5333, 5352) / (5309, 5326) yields 1.02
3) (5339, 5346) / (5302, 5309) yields 0.98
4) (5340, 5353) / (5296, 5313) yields 1.01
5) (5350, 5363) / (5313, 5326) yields 1.12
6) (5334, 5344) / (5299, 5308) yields 1.02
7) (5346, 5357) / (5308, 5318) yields 1.03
